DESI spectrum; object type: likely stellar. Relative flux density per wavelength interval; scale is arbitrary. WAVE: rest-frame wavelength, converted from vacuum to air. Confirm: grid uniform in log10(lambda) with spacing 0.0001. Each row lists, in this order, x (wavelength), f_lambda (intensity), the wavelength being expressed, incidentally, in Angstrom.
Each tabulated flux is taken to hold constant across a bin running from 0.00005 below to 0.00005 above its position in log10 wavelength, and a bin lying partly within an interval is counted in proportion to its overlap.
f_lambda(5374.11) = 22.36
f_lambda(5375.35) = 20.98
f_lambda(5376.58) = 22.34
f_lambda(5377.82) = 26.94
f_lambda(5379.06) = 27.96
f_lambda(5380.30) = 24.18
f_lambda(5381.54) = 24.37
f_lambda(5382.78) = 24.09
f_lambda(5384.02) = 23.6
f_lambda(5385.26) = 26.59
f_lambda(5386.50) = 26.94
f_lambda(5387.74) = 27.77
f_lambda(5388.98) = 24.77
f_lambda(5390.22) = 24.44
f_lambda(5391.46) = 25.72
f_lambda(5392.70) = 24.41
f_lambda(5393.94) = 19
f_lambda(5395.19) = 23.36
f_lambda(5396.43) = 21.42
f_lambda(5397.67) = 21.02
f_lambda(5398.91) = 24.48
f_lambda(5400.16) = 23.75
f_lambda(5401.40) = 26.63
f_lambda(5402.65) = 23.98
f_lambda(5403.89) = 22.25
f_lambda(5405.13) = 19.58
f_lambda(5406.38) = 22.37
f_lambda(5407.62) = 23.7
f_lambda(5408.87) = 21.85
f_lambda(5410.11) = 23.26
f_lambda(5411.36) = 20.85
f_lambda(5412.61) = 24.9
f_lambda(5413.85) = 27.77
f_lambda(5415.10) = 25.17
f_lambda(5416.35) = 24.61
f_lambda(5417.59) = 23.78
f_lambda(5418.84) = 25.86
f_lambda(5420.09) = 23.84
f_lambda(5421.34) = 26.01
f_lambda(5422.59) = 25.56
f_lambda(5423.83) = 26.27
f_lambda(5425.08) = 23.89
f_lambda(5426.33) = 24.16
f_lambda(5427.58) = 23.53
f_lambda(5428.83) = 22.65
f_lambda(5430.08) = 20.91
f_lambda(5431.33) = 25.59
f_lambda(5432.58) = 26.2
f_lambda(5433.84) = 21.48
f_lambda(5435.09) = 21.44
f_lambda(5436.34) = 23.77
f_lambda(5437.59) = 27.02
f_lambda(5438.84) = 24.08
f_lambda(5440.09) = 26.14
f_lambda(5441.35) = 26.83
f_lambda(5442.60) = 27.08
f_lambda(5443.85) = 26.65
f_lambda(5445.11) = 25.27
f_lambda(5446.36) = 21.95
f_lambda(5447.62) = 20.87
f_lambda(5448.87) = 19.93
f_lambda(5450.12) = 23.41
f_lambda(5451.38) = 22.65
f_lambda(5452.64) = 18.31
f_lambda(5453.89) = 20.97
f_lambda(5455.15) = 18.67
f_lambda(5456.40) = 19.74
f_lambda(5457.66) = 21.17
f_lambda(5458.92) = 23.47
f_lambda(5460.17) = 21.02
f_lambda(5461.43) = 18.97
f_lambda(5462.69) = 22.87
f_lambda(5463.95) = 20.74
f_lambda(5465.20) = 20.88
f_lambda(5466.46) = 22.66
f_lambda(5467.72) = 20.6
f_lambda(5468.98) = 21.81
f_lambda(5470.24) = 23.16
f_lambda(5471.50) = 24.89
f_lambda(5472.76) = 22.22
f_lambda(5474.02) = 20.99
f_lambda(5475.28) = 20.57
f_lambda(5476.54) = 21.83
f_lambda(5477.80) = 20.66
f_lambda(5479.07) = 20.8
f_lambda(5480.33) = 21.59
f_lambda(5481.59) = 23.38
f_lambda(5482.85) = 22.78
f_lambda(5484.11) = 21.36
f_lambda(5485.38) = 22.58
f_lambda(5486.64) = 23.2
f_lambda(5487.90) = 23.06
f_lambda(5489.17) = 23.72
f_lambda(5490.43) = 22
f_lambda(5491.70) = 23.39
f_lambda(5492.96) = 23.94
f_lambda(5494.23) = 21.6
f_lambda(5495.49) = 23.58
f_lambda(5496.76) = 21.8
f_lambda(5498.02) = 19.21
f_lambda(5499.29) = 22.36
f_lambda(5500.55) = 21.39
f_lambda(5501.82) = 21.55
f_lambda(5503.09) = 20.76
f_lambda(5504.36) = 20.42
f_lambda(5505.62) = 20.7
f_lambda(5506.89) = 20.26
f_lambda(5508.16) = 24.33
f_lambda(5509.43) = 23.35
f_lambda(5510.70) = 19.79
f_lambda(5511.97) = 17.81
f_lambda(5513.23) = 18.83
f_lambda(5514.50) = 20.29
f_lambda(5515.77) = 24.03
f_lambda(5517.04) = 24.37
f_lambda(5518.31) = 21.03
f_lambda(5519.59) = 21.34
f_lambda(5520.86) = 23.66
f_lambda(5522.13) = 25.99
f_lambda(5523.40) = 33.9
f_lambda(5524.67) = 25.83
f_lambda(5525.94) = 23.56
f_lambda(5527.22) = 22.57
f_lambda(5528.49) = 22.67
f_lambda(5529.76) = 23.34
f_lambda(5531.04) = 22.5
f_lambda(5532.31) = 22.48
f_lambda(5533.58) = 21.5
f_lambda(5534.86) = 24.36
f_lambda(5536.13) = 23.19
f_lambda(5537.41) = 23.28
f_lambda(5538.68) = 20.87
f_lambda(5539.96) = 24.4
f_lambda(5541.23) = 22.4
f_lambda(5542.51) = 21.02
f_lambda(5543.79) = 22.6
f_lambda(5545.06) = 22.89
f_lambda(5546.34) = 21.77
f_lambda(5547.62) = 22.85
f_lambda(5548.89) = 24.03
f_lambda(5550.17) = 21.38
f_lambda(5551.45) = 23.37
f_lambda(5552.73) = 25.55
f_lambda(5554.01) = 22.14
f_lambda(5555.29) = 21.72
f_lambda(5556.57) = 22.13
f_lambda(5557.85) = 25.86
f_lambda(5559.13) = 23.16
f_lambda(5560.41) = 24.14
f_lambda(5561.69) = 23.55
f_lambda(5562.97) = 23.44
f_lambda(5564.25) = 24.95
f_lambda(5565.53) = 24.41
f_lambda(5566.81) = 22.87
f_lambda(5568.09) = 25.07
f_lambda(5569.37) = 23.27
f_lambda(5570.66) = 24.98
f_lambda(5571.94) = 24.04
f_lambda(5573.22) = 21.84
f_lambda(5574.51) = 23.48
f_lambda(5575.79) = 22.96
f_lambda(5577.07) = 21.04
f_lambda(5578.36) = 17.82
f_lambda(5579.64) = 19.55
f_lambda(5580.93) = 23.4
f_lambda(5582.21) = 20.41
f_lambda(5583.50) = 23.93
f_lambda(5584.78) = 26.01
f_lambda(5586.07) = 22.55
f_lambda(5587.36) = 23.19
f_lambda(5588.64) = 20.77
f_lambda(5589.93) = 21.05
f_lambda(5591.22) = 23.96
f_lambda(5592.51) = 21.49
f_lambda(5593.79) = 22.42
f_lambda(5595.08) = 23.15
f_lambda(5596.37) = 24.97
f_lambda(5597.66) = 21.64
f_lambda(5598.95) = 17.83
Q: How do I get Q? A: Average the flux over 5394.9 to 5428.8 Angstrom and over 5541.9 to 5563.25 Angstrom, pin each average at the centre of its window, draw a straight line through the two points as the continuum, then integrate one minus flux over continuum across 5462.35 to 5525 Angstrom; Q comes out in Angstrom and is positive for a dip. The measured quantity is 3.0 Angstrom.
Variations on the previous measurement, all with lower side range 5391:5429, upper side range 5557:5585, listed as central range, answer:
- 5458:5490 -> 2.1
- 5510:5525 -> 0.2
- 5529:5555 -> 0.5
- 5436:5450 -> -0.5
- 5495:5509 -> 1.1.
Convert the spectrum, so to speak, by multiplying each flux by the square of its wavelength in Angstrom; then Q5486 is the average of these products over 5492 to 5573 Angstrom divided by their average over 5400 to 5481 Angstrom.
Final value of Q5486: 1.03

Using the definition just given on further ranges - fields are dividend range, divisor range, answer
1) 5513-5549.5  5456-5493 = 1.08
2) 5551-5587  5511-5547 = 1.02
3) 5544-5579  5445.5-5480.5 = 1.12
